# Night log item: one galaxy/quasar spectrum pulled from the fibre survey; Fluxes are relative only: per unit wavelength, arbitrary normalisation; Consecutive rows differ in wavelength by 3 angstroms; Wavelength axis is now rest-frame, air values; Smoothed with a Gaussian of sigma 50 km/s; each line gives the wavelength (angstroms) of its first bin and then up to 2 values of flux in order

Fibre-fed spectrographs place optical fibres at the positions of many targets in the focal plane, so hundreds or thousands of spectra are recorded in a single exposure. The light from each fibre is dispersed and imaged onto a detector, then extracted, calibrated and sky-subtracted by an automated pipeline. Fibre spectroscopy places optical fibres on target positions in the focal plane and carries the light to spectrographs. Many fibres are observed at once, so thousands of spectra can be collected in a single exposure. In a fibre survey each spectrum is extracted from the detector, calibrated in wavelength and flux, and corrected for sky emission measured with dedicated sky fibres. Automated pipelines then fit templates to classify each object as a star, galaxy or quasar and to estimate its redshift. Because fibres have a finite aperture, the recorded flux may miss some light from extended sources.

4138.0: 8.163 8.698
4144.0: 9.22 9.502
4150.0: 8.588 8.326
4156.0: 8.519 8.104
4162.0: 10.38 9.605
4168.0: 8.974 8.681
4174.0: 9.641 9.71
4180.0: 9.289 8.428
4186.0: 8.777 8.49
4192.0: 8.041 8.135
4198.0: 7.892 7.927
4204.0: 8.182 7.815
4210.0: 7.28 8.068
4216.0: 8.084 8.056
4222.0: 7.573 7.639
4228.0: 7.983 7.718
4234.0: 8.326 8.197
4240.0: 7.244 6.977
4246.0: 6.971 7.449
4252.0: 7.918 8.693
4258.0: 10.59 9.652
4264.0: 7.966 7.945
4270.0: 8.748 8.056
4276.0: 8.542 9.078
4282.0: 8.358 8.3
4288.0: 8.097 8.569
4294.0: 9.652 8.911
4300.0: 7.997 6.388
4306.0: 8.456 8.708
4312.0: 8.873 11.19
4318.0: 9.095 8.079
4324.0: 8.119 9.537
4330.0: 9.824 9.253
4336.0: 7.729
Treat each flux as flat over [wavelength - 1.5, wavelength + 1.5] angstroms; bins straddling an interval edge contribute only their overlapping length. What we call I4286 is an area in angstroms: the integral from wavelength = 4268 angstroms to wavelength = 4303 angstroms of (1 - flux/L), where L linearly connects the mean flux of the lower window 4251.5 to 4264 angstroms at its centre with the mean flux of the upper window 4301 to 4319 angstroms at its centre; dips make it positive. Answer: 1.9 angstroms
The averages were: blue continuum 9.17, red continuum 8.75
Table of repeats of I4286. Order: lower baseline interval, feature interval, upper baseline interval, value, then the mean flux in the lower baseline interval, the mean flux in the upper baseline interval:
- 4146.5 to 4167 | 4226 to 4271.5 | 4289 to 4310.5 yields 2.31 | 8.98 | 8.38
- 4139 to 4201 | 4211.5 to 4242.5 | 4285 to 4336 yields 3.29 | 8.82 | 8.75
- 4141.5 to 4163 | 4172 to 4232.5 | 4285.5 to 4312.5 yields 3.40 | 8.9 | 8.38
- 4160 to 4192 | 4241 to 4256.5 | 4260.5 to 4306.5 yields 1.86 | 9.13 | 8.39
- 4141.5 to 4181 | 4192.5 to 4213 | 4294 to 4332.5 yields 2.57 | 9.11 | 8.81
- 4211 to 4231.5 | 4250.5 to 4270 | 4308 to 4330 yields -0.96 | 7.87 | 9.14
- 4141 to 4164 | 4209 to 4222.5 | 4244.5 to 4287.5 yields 1.27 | 8.95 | 8.44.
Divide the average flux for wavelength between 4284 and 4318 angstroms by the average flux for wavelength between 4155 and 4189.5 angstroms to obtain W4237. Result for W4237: 1.0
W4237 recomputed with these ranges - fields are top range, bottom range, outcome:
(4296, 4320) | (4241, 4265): 1.05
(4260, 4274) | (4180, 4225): 1.05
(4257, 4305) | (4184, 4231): 1.07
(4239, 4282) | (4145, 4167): 0.92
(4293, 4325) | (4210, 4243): 1.11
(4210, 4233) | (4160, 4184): 0.84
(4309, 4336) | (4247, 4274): 1.07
